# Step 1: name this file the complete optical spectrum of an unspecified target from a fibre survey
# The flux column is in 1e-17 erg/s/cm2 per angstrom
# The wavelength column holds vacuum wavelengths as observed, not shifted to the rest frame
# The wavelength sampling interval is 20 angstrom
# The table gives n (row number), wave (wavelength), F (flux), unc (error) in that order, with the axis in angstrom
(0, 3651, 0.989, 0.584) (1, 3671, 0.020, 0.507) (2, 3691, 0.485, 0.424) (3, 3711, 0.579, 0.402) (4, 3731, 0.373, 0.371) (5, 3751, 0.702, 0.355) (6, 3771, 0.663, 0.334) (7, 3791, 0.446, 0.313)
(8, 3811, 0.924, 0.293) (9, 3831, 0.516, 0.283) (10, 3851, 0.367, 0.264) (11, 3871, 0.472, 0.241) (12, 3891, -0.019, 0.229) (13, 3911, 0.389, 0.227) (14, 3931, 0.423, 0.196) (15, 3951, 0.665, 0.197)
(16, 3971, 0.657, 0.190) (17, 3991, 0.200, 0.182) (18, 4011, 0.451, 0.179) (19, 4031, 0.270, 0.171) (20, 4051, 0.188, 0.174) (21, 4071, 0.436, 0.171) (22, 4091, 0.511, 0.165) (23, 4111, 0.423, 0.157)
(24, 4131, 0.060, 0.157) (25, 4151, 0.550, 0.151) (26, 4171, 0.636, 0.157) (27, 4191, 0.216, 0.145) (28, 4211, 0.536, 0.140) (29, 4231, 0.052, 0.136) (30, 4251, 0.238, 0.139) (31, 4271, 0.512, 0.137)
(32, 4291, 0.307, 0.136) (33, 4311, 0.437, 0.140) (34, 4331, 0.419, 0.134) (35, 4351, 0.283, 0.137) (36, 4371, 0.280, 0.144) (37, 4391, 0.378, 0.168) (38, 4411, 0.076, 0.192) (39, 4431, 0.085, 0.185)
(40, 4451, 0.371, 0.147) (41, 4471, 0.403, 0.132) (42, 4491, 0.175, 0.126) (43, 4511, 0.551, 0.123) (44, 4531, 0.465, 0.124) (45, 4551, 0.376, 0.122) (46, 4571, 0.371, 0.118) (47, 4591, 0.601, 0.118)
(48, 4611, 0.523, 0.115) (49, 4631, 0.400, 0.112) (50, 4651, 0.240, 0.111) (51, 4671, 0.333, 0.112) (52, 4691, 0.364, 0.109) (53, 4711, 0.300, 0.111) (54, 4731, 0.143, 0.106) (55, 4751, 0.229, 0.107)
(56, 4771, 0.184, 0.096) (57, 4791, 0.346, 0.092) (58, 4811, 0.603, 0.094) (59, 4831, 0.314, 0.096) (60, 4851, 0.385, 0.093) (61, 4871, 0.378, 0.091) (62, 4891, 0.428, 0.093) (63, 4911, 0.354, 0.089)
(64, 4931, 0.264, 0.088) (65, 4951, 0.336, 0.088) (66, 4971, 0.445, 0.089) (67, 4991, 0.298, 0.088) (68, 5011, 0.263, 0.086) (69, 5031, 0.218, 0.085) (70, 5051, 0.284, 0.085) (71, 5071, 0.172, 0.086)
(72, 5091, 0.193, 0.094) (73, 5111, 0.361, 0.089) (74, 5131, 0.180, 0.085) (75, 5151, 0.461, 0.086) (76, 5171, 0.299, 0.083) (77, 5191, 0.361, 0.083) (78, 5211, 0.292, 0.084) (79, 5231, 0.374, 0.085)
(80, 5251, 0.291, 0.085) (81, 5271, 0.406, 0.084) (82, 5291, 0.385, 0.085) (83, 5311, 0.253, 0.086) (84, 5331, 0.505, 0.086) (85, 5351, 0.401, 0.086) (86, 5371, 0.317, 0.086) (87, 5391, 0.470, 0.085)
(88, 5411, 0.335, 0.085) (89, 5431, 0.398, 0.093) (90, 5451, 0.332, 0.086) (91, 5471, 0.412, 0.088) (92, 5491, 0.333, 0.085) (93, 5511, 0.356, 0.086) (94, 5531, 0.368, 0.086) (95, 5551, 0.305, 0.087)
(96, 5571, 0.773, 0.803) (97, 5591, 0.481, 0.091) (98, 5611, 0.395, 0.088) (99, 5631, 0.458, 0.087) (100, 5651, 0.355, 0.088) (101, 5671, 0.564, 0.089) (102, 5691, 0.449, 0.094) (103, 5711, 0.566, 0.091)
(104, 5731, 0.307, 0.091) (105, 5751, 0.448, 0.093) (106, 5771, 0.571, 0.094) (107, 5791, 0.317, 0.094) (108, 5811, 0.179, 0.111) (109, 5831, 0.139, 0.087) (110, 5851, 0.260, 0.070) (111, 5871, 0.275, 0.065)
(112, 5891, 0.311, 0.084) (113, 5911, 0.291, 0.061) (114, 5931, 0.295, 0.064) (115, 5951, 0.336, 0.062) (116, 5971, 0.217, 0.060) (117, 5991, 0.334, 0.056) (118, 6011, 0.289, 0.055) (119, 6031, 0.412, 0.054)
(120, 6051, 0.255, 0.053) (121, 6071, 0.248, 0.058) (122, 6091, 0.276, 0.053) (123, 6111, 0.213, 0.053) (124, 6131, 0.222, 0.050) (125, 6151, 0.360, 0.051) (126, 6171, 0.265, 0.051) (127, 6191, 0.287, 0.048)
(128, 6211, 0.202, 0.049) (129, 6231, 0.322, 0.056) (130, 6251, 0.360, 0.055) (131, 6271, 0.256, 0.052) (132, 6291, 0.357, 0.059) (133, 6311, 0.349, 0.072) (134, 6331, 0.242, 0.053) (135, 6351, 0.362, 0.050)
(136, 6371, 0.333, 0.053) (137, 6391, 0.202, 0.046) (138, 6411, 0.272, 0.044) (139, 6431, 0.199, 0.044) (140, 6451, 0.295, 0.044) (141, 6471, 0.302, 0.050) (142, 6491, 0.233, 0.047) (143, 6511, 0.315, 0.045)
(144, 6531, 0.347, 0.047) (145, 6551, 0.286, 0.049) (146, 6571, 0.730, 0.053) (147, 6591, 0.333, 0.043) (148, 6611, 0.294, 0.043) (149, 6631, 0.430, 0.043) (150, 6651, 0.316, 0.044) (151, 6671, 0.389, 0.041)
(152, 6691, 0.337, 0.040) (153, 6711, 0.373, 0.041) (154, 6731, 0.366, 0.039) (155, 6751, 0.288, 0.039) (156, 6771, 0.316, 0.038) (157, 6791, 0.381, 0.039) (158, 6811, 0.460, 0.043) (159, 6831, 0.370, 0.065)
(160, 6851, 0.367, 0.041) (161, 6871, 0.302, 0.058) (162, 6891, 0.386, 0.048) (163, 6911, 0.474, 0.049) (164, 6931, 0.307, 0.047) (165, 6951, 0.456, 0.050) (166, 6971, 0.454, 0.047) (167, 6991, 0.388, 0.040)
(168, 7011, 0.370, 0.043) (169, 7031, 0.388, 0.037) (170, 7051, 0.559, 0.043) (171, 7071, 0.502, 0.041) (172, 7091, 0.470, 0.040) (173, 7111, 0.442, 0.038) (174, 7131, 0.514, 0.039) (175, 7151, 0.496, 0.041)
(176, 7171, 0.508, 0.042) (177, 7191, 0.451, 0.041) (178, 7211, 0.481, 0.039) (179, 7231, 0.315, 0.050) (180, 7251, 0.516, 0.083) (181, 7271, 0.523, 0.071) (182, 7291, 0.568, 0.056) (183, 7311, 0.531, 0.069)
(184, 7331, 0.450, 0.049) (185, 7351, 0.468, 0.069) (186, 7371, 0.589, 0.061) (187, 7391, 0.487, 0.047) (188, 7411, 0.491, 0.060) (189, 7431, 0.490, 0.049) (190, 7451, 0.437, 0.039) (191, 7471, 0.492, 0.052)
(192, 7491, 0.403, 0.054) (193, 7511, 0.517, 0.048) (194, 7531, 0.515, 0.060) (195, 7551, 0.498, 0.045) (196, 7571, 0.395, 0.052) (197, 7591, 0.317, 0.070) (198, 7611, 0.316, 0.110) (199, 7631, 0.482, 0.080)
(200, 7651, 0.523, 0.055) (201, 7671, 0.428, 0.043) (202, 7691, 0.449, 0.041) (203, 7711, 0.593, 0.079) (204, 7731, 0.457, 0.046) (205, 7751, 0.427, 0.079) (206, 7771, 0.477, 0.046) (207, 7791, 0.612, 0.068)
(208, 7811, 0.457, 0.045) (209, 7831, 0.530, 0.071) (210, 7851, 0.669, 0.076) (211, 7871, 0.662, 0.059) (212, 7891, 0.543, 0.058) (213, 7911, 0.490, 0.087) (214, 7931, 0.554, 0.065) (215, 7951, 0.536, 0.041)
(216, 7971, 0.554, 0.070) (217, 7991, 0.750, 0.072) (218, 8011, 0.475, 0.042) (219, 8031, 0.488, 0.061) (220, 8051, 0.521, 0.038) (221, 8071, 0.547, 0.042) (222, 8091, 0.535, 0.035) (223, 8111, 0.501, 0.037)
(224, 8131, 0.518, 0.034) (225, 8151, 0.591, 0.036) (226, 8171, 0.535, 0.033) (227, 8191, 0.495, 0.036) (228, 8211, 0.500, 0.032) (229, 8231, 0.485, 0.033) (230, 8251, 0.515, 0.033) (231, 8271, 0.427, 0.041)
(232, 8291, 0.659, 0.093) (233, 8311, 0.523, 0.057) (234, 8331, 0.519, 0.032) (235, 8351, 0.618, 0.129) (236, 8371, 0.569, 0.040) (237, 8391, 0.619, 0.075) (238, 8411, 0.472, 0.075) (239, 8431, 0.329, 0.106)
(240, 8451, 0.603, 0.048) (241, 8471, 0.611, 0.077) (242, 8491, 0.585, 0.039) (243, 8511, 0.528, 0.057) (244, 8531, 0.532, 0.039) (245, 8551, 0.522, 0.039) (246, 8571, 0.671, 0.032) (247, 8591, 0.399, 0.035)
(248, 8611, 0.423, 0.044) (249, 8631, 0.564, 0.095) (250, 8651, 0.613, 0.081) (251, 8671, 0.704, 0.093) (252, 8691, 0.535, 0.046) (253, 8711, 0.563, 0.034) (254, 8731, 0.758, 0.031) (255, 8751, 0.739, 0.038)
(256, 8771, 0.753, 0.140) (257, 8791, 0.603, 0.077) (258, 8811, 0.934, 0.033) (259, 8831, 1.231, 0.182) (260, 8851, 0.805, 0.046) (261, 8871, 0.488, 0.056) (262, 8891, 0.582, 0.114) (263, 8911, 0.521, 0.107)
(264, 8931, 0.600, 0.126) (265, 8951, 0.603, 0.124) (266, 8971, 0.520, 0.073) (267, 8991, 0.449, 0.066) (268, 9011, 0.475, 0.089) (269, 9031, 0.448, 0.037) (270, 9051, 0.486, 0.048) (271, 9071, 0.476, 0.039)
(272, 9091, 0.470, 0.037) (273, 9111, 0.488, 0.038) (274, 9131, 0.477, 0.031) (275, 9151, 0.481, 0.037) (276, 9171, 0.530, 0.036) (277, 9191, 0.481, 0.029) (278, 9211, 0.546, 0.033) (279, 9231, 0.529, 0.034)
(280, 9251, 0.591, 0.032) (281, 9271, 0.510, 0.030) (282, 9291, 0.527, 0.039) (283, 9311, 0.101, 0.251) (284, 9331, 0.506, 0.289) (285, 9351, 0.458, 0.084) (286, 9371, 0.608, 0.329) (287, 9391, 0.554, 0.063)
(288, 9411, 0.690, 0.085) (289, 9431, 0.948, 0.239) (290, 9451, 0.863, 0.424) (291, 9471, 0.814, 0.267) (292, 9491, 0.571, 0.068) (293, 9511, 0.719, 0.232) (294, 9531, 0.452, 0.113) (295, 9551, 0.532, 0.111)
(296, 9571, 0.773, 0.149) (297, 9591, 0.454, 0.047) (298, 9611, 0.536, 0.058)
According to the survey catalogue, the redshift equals 0.762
